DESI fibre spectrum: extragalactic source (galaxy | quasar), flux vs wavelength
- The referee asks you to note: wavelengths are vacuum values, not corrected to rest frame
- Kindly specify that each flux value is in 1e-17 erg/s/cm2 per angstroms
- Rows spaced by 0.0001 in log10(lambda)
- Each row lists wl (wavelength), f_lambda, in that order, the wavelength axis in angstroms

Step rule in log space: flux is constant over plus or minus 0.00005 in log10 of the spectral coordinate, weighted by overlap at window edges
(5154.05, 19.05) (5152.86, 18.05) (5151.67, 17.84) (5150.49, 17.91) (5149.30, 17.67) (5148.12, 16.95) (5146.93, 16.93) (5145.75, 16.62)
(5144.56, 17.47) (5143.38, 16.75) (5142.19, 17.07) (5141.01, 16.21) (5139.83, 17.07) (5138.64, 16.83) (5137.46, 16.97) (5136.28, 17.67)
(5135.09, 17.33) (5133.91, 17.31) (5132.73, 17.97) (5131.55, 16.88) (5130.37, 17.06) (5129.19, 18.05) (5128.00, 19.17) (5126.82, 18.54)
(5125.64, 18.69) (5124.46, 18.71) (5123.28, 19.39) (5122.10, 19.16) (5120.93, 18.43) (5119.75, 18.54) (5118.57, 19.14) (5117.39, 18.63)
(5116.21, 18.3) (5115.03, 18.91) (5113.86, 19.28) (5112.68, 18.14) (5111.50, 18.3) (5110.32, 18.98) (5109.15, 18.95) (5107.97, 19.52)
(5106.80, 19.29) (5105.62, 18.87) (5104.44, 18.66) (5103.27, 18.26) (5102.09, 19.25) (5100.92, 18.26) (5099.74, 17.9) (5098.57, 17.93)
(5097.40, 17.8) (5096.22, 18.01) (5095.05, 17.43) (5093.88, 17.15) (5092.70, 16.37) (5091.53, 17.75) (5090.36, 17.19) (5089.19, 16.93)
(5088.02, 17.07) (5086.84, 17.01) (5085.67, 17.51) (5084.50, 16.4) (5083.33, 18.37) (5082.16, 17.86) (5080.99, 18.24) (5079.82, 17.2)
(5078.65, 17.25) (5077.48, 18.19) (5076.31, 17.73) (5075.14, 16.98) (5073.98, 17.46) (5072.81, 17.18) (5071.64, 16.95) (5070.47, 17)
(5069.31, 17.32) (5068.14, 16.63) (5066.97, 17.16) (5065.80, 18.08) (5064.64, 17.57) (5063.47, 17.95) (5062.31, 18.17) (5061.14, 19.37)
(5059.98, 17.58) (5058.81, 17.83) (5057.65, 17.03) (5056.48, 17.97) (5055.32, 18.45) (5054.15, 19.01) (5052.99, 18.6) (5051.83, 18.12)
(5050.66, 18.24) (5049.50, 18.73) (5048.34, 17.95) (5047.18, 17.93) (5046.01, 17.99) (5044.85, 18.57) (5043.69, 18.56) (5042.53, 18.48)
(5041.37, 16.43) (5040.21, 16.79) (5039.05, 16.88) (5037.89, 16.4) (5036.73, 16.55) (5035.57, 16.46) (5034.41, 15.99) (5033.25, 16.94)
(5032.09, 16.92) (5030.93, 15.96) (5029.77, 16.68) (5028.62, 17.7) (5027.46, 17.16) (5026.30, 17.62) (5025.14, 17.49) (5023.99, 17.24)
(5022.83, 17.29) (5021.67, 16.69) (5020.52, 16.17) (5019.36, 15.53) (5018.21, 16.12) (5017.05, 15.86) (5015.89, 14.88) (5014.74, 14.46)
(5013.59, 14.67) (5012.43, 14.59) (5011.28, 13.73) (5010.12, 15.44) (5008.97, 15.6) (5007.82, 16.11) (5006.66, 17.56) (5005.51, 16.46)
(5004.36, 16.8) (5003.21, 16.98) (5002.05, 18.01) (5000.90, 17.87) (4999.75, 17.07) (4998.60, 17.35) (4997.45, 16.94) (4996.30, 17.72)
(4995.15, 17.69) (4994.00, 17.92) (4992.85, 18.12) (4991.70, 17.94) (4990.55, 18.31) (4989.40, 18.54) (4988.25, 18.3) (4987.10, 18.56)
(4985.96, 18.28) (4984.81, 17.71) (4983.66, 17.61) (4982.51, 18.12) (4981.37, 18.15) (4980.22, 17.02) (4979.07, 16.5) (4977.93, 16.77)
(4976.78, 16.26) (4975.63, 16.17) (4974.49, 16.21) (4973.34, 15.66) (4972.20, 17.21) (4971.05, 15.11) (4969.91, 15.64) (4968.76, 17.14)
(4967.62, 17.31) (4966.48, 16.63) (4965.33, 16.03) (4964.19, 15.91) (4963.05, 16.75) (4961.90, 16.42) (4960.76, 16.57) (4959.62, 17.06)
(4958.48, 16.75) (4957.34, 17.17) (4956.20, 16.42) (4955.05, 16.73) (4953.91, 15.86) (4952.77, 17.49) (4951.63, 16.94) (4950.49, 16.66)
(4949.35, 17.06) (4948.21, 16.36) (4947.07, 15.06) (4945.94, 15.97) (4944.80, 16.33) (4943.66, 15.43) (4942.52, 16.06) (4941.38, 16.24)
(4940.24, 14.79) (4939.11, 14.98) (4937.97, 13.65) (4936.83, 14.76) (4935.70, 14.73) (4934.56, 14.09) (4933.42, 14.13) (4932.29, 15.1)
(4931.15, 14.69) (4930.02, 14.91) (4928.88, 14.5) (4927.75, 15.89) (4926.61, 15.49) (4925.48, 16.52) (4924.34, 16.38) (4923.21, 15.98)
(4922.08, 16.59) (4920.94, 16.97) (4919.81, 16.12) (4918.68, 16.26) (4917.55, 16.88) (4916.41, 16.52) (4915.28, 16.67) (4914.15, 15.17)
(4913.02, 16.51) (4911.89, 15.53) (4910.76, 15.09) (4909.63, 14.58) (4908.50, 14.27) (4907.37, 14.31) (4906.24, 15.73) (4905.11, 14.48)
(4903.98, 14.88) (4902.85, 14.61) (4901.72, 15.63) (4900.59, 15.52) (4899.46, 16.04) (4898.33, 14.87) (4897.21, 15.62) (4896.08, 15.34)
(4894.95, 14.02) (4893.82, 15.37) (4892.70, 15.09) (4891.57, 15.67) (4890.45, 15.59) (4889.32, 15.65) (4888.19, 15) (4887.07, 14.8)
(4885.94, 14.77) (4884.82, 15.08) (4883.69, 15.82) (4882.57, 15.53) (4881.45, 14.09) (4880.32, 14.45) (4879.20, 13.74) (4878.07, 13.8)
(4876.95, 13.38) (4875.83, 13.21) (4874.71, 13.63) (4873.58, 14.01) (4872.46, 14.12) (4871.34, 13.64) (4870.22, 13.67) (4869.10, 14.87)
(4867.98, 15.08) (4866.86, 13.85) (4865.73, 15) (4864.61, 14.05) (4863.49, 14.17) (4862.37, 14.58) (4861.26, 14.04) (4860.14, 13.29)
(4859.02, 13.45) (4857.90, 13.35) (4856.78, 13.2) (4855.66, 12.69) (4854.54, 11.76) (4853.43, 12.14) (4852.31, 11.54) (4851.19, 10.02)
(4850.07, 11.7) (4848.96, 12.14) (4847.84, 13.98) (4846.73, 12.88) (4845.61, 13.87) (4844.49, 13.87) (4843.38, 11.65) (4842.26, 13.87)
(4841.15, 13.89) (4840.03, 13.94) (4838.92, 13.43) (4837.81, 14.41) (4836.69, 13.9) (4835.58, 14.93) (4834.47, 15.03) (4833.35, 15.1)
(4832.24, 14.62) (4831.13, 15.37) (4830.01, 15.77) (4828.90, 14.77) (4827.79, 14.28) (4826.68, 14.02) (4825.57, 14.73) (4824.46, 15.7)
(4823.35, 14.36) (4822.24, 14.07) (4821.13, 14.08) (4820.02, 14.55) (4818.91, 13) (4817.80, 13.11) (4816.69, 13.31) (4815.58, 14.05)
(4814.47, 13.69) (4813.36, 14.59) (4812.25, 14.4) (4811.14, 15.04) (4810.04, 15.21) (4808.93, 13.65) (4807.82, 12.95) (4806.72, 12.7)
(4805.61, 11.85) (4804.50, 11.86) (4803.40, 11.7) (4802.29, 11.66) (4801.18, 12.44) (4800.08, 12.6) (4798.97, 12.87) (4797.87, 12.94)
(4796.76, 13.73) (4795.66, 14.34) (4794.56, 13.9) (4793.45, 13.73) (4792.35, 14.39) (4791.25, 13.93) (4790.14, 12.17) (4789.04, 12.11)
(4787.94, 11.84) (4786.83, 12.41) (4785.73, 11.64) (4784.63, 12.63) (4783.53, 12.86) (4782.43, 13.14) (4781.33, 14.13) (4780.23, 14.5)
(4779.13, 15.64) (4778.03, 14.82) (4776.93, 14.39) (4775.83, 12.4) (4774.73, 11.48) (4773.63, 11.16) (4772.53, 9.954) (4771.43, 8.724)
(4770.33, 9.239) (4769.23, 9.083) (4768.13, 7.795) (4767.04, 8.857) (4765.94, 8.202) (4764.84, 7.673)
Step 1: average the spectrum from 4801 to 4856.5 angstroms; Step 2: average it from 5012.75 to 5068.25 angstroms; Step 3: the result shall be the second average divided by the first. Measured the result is 1.3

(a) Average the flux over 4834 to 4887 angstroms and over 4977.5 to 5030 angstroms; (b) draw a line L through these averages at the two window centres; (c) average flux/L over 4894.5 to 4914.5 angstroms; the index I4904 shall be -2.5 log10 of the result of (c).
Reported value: -0.03 mag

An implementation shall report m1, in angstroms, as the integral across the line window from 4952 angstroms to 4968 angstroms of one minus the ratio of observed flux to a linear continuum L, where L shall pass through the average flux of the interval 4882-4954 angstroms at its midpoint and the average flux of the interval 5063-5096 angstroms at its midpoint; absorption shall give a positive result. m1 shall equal -0.66 angstroms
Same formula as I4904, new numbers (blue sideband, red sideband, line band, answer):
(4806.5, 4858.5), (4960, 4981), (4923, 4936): 0.03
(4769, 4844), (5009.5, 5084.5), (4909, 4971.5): -0.03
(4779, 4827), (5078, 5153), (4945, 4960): -0.07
